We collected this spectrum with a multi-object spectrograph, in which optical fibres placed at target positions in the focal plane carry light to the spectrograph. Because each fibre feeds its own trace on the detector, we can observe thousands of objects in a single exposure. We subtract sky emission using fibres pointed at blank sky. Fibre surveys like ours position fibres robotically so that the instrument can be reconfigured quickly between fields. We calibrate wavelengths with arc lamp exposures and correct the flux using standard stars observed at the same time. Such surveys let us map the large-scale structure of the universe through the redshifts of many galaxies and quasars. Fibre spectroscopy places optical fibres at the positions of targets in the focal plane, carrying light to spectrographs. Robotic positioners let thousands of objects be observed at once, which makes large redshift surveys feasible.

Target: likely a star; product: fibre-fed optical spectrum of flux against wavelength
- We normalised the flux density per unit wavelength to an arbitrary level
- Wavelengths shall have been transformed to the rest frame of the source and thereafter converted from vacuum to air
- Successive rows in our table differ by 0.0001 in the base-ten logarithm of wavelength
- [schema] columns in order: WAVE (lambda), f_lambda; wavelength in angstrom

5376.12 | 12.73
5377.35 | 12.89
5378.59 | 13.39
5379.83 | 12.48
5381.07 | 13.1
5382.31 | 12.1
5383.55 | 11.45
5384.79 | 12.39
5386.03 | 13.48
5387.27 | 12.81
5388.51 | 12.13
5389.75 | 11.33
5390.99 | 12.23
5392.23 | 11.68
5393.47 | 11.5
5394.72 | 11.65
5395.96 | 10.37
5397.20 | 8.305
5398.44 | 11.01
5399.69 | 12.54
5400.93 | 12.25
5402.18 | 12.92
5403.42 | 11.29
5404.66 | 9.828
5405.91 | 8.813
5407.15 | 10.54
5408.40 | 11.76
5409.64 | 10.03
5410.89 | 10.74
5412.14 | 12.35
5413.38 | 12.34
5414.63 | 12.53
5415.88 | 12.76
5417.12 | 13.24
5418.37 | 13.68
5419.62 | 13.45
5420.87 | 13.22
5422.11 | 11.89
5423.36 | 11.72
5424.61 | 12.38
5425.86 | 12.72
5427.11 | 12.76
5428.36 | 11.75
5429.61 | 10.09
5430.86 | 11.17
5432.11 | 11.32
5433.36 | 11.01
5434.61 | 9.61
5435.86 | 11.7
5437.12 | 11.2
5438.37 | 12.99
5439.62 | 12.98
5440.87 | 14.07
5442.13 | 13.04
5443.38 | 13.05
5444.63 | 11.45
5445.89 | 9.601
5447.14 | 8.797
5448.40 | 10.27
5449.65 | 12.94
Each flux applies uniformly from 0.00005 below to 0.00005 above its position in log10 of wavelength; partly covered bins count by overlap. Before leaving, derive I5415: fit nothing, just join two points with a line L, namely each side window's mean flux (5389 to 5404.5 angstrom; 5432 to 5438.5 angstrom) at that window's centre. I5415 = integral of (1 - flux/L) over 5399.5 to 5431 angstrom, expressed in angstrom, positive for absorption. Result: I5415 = -1.7 angstrom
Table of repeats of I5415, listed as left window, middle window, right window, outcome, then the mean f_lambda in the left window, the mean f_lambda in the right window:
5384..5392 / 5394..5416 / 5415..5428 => 2.4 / 12.3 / 12.8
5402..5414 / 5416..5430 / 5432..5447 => -1.4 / 11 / 11.8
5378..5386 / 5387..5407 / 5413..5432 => 2.0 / 12.5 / 12.4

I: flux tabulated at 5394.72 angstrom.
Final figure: 11.65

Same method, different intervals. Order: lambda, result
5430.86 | 11.17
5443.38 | 13.05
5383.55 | 11.45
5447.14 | 8.797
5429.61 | 10.09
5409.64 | 10.03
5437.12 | 11.2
